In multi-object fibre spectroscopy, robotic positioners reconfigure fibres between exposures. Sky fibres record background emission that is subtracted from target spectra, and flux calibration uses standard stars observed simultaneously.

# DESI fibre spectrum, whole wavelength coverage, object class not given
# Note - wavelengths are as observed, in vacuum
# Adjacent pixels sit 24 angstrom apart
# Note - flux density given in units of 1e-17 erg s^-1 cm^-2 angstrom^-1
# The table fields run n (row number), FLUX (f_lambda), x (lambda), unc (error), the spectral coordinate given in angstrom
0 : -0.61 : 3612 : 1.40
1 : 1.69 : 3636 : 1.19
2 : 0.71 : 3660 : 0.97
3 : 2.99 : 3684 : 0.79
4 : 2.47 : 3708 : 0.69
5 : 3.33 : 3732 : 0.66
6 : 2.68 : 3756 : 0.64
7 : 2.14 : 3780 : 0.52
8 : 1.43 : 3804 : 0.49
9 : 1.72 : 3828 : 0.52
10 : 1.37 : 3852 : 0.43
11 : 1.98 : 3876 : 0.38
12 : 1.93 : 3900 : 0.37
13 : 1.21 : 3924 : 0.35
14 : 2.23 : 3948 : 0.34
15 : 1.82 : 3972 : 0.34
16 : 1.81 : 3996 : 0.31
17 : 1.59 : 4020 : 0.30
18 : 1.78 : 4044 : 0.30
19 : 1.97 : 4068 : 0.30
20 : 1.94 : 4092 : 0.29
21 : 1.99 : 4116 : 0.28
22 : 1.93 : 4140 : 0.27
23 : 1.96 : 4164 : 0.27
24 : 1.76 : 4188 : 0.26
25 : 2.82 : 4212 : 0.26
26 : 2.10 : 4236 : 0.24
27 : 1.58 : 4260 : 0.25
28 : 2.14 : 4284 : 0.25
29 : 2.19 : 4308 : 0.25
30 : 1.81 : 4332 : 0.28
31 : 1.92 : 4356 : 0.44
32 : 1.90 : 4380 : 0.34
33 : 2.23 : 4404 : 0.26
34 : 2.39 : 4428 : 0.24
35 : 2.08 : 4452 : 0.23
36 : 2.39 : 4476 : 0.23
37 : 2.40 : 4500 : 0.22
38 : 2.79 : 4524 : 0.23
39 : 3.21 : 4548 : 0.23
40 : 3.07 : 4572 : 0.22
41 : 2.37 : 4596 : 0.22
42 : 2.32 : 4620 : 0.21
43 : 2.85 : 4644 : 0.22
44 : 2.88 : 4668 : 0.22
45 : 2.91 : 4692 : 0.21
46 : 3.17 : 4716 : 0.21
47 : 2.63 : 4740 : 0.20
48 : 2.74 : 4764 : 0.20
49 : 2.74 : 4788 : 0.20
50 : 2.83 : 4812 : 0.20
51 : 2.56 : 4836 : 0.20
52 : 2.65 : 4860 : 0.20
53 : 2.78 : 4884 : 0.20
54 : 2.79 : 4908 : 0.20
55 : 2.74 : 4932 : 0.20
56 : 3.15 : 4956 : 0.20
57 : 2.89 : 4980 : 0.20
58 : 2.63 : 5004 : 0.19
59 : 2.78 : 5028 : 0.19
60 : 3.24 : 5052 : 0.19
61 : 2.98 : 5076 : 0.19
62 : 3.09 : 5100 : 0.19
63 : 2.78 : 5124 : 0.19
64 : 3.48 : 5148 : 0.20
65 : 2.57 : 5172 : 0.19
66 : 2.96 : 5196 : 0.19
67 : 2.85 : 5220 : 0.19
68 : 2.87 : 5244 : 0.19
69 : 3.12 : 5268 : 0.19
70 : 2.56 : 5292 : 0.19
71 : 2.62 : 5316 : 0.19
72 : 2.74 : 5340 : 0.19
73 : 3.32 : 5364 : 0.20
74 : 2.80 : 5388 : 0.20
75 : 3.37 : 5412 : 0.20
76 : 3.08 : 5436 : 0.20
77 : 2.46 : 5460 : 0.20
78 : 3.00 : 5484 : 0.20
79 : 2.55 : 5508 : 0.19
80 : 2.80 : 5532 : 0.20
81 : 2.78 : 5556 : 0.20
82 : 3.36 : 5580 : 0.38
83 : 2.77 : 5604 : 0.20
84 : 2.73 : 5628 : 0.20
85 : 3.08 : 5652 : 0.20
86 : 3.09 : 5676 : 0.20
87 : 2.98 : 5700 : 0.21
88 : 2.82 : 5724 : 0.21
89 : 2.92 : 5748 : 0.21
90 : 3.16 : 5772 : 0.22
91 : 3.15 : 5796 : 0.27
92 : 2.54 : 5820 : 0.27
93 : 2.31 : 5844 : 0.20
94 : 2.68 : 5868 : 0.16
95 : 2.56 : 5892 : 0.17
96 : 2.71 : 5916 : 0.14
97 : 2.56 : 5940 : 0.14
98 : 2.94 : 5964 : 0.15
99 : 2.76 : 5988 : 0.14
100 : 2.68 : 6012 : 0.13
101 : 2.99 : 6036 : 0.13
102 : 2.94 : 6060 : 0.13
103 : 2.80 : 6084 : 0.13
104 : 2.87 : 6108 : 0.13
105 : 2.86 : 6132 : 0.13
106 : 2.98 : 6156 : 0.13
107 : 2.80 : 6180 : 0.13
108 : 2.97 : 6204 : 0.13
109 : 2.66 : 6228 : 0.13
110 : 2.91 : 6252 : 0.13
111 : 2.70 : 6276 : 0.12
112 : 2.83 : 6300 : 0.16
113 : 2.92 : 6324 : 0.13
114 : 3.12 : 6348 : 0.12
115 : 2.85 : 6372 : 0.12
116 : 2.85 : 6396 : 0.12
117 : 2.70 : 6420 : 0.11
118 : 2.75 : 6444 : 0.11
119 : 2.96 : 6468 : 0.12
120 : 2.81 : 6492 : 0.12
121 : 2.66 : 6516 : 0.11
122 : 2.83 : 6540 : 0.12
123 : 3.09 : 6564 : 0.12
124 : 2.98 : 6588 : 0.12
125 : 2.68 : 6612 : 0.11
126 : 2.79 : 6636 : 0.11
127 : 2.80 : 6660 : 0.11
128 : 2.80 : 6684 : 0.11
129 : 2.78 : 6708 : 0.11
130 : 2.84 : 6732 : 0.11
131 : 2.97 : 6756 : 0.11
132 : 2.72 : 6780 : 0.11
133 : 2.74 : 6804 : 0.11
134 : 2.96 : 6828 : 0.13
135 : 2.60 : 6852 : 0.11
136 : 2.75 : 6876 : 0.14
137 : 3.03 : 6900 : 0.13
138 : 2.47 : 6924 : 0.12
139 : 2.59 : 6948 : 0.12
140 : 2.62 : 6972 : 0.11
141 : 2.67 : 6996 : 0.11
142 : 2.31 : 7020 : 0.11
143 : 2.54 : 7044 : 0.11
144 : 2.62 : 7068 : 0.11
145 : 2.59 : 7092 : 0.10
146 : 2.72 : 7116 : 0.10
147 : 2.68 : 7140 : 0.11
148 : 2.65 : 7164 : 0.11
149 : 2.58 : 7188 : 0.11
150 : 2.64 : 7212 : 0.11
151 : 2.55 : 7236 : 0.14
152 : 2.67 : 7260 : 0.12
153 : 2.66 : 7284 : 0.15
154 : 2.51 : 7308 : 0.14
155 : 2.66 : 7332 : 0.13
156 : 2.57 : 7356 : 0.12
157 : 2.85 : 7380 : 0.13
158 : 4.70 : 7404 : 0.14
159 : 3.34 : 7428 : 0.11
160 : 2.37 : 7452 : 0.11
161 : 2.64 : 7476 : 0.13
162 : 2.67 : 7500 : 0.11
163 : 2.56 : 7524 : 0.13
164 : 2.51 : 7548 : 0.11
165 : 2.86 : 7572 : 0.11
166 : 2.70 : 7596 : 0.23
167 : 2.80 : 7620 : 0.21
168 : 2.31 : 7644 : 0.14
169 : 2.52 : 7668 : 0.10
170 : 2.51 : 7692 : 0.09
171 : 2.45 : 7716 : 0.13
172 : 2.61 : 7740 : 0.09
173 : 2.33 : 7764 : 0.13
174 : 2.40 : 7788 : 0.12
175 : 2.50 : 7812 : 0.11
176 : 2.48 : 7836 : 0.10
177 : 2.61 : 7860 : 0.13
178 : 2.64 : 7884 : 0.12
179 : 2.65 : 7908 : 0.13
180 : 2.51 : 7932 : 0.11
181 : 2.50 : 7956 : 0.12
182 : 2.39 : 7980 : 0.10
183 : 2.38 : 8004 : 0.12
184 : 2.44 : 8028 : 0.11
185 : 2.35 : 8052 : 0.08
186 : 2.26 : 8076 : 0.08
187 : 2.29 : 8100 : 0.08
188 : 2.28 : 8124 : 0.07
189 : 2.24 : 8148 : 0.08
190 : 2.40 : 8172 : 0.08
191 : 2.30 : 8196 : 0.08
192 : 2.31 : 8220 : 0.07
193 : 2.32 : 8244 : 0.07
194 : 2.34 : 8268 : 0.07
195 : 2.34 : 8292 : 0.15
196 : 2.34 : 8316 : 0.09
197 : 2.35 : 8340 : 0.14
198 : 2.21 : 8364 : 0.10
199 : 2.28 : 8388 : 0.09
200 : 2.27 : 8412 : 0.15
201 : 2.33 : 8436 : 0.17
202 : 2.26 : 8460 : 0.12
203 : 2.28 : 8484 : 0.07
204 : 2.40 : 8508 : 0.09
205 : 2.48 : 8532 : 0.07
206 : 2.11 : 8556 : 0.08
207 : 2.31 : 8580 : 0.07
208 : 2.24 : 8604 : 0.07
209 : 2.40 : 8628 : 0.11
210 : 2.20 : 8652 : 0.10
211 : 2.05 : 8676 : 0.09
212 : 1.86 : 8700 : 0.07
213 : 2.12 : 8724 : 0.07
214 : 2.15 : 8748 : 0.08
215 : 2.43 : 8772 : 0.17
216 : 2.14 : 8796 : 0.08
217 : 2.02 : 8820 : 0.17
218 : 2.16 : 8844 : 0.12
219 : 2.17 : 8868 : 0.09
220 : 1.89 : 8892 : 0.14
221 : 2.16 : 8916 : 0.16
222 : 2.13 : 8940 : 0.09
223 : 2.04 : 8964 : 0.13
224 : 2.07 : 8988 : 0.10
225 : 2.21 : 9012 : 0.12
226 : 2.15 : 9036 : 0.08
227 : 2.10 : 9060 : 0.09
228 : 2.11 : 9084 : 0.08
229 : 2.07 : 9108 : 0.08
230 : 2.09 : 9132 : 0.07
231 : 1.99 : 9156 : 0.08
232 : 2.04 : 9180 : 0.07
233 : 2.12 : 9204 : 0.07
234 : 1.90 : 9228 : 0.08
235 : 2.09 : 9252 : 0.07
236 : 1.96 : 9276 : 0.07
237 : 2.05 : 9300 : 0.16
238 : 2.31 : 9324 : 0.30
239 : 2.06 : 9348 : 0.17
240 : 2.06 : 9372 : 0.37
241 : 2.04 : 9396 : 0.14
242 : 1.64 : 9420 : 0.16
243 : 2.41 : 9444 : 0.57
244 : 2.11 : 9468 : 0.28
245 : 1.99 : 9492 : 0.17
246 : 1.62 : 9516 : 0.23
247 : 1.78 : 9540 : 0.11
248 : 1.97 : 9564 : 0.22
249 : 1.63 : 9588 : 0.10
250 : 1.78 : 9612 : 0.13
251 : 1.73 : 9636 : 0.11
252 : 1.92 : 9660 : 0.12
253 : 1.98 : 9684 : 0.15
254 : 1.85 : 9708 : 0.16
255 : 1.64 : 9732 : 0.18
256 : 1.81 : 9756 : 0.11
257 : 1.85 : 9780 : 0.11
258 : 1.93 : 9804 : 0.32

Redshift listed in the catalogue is 0.13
